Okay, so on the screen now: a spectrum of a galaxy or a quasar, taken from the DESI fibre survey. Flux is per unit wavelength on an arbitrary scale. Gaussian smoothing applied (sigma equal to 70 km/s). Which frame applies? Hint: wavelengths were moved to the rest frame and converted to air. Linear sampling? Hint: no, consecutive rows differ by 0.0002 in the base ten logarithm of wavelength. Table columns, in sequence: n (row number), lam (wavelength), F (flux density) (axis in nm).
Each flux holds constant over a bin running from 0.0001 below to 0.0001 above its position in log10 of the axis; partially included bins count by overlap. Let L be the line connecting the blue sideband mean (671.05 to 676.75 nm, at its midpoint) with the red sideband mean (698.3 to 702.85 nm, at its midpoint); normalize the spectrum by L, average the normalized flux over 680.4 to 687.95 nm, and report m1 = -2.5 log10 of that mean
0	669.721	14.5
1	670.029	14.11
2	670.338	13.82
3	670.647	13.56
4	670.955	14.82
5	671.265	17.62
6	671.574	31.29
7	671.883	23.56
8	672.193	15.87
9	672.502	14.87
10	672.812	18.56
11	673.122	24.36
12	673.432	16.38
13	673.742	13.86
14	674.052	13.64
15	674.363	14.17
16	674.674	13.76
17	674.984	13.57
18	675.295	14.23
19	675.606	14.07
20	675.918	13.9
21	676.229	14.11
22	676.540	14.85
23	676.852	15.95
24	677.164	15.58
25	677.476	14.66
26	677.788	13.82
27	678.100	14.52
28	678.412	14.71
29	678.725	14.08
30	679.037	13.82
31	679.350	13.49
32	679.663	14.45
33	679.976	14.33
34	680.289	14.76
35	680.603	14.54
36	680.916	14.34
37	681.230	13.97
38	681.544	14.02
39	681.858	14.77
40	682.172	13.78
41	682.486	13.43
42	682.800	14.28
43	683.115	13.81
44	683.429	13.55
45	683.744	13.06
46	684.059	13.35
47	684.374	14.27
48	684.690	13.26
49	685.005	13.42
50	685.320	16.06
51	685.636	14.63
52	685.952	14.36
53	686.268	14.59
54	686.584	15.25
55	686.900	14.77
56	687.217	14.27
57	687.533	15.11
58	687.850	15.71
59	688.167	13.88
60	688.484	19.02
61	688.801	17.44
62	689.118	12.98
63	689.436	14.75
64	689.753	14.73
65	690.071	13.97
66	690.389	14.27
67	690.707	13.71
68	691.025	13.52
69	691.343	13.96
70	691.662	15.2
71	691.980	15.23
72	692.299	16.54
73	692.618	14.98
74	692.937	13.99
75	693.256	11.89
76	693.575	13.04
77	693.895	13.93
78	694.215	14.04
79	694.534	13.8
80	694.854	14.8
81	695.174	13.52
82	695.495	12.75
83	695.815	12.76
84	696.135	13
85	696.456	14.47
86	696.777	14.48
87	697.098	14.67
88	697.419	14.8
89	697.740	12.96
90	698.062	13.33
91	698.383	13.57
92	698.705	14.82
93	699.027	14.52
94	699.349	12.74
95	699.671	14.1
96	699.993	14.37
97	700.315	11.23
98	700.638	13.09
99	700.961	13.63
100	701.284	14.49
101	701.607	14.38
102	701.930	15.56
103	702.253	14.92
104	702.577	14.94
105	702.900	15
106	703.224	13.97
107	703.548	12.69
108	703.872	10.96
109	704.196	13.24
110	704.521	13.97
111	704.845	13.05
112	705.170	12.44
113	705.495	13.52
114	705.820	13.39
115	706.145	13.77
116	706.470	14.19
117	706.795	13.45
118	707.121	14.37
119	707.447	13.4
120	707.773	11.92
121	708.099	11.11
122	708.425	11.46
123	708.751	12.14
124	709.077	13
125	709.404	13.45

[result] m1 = 0.11 mag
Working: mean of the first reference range 16.8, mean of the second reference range 14.1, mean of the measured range 14.3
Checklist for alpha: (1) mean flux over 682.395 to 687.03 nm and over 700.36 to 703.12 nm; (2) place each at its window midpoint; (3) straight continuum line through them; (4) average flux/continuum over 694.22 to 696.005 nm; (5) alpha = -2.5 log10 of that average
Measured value 0.05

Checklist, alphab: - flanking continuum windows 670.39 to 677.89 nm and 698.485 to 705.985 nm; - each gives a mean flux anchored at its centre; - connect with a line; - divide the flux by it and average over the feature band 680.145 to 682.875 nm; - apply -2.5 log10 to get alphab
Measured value 0.10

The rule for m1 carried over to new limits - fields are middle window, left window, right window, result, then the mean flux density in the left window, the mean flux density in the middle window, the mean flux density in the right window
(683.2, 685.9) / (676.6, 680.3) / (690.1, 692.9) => 0.05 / 14.5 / 14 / 14.6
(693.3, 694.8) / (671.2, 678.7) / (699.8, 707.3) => 0.07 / 16.3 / 13.6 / 13.7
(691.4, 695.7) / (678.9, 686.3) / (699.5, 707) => -0.02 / 14.1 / 14.1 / 13.7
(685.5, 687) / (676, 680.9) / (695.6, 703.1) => -0.03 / 14.5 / 14.7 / 14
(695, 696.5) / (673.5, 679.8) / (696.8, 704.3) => 0.06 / 14.3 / 13.2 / 13.8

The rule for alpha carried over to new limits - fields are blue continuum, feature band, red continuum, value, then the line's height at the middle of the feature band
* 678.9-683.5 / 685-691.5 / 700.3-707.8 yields -0.06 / 14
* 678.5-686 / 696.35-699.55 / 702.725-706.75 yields -0.04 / 13.6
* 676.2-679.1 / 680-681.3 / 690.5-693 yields 0.02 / 14.7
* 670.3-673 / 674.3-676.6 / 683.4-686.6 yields 0.22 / 17.2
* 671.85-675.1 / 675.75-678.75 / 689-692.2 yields 0.09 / 15.9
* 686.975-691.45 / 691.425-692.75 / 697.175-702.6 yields -0.06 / 14.6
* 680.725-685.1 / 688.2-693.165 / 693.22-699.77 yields -0.08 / 13.8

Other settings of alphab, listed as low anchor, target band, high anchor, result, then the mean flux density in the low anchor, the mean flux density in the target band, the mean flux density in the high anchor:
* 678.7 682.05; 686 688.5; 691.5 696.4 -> -0.07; 14.2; 15.1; 14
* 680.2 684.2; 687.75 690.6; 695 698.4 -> -0.10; 14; 15.2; 13.7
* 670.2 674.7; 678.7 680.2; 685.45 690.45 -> 0.16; 17.5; 14.1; 15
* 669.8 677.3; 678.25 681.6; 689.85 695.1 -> 0.10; 16.3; 14.2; 14.2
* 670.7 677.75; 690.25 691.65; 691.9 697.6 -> 0.04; 16.4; 14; 14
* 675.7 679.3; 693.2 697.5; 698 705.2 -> 0.01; 14.5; 13.7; 13.7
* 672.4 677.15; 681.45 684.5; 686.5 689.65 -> 0.11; 15.4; 13.8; 15.3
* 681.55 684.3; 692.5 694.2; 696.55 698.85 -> 0.03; 13.8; 13.6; 14.1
